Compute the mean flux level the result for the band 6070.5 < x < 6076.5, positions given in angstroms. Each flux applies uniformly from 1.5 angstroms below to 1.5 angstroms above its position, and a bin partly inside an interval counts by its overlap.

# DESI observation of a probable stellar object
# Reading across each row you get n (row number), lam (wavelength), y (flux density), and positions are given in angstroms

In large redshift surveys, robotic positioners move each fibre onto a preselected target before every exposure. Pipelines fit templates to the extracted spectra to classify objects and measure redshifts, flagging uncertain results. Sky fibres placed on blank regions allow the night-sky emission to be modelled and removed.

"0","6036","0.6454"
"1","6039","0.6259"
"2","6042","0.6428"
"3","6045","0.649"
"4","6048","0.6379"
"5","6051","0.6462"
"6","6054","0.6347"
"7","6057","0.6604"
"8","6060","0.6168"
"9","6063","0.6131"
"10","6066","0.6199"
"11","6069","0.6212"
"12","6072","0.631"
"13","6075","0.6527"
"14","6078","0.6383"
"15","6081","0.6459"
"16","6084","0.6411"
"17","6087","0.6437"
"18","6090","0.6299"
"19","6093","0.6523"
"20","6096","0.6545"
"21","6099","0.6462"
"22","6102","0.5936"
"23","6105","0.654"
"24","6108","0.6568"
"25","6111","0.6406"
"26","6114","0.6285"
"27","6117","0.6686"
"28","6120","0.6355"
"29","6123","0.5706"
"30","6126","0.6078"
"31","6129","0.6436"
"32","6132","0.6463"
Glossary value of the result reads 0.642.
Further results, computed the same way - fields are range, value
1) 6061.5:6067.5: 0.616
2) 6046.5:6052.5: 0.642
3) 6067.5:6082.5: 0.638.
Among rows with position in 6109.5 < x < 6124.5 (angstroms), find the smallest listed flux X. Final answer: 0.5706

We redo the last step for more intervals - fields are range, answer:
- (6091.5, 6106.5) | 0.5936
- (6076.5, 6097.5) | 0.6299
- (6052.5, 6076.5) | 0.6131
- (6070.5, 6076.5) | 0.631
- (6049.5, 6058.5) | 0.6347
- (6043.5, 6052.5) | 0.6379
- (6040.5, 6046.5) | 0.6428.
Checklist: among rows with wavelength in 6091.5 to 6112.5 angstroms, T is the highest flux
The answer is 0.6568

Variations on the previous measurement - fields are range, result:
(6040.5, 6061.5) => 0.6604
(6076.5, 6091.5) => 0.6459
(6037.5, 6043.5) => 0.6428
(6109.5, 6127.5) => 0.6686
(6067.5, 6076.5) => 0.6527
